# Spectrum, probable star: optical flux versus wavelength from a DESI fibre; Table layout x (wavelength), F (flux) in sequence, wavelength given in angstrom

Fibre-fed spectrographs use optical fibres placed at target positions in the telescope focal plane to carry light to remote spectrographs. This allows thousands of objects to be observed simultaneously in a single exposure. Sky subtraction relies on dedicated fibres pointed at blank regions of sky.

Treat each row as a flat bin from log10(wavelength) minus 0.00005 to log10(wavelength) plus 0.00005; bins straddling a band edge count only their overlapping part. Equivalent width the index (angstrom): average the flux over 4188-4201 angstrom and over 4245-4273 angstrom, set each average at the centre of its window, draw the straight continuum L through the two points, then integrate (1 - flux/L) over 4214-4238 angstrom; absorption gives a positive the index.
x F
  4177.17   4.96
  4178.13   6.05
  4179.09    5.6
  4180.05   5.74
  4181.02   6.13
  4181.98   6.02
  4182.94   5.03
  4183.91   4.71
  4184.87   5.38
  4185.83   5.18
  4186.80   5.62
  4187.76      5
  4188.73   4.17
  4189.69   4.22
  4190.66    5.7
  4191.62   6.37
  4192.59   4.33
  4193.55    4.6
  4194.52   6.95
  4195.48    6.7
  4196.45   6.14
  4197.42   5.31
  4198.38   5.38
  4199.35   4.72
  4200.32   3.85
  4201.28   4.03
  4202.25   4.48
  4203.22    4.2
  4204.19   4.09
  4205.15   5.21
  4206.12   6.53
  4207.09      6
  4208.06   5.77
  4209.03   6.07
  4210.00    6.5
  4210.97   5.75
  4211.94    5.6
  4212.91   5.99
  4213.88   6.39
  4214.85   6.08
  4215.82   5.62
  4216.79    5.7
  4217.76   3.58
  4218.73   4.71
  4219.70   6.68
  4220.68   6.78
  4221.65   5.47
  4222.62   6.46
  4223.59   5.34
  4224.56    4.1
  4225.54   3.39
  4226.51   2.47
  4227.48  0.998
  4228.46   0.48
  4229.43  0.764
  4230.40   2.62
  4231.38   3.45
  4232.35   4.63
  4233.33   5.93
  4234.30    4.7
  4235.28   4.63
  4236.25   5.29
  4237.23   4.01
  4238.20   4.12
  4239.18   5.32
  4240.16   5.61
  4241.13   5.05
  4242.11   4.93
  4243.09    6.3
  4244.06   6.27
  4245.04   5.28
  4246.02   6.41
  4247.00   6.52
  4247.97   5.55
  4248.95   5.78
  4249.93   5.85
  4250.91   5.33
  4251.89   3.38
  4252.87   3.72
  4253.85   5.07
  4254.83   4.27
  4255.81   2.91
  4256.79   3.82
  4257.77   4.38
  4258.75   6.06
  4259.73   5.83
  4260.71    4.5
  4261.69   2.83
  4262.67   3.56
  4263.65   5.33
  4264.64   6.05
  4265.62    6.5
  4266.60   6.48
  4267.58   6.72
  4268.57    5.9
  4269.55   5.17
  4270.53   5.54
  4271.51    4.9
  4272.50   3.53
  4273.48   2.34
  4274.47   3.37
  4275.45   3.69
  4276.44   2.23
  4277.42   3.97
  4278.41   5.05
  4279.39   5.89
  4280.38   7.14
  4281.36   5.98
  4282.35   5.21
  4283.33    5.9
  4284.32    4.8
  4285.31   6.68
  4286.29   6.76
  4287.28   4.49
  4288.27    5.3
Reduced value 3.74 angstrom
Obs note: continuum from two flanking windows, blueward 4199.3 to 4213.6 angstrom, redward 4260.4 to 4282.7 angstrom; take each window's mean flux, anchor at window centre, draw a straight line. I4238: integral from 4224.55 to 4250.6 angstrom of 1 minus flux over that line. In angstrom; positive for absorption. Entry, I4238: 3.0 angstrom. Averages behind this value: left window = 5.29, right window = 4.86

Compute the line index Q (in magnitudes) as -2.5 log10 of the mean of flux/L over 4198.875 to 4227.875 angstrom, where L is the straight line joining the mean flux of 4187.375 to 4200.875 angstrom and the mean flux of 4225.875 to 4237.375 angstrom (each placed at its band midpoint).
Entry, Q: -0.202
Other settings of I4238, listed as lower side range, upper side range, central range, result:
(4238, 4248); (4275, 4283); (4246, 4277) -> 3.0 angstrom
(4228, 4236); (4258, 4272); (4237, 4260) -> -3.7 angstrom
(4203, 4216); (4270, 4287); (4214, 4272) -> 5.0 angstrom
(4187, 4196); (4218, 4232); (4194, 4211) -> -2.0 angstrom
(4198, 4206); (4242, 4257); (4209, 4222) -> -2.9 angstrom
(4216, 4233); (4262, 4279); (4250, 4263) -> 0.5 angstrom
